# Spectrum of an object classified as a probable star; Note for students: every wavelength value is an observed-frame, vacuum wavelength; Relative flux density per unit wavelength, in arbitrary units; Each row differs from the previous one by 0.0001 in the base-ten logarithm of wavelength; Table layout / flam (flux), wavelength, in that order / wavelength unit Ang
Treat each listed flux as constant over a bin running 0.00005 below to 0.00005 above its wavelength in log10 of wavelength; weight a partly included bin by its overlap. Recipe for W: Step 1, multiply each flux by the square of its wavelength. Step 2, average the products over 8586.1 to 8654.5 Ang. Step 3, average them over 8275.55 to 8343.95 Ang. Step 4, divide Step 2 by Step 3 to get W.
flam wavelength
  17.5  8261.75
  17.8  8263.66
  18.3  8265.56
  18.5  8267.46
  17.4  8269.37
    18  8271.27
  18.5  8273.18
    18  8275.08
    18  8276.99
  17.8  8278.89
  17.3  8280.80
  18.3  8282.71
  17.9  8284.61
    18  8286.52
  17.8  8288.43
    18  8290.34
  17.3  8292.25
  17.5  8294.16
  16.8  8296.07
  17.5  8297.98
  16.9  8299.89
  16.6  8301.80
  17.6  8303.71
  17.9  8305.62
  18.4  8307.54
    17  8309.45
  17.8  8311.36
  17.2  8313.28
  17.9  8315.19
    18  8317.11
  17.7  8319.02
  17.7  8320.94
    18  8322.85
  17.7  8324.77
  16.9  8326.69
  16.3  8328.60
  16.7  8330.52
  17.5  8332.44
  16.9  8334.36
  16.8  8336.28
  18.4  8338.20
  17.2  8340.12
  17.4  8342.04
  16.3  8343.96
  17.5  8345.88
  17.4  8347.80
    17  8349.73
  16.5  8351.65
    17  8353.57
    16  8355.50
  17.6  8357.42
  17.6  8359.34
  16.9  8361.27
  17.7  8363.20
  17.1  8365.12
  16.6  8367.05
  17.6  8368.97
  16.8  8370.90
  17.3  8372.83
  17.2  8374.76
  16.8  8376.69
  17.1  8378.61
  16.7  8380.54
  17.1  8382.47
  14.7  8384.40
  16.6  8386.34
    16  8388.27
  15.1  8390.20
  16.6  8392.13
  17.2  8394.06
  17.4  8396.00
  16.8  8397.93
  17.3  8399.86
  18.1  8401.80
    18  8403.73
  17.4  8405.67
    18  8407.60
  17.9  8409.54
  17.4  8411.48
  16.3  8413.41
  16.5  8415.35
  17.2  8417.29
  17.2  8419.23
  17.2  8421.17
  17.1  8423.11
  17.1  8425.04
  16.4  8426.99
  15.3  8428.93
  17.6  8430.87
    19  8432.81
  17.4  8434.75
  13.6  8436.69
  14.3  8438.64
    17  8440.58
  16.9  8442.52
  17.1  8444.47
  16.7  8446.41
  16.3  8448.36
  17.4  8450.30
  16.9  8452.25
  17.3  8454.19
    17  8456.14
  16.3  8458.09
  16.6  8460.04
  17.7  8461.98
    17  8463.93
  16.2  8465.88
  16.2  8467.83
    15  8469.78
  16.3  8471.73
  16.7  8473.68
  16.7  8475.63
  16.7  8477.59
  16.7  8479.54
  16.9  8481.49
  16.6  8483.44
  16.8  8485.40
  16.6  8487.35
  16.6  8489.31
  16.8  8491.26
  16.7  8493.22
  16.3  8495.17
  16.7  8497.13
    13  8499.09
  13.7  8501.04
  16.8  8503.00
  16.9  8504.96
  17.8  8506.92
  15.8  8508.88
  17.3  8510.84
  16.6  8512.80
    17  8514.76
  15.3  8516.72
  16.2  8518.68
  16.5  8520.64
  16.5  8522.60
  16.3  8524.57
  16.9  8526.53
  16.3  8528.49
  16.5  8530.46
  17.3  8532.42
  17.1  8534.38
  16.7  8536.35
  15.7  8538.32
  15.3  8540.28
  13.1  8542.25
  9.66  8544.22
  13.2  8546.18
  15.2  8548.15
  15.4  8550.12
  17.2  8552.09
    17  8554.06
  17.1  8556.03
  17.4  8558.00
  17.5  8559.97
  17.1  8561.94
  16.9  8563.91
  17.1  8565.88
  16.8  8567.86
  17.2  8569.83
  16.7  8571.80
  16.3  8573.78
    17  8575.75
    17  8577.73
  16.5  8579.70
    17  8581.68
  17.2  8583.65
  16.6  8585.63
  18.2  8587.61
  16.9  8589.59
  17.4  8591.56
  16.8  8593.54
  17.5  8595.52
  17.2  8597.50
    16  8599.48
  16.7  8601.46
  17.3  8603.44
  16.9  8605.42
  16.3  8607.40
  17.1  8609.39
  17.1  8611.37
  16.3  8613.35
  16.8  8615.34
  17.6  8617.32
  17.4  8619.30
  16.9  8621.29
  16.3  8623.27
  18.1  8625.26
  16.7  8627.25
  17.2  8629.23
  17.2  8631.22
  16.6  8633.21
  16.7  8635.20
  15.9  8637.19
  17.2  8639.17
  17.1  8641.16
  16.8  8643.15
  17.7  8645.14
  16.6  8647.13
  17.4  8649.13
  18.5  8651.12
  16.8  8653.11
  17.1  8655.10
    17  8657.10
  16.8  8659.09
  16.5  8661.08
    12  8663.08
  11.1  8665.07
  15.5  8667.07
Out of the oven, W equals 1.05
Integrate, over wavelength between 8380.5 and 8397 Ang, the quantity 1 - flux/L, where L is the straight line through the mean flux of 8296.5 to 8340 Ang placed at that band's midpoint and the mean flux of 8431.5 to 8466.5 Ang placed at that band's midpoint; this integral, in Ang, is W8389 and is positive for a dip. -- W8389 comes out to 0.7 Ang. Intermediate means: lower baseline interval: 17.4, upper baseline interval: 16.7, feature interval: 16.4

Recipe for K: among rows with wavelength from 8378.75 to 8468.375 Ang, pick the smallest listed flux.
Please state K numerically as 13.6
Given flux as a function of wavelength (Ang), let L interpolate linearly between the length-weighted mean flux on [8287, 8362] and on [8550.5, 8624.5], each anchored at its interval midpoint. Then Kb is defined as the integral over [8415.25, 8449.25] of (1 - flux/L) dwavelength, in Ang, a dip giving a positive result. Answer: 1.0 Ang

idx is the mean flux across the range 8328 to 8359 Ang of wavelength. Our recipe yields 17.1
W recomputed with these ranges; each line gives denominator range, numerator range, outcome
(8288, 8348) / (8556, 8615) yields 1.04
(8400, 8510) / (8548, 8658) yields 1.05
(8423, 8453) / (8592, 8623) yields 1.06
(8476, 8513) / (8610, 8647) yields 1.07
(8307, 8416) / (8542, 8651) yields 1.03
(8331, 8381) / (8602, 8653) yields 1.06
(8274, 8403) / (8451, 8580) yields 0.99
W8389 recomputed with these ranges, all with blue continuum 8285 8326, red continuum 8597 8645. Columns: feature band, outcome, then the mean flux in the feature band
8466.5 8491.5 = 1.0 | 16.5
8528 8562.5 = 2.6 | 15.8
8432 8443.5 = 0.6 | 16.3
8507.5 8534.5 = 0.9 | 16.5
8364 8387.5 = 0.9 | 16.8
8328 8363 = 0.8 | 17.1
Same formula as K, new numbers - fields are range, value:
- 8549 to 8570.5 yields 15.4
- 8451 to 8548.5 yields 9.66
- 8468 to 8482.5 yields 15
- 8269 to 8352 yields 16.3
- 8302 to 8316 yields 17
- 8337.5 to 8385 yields 14.7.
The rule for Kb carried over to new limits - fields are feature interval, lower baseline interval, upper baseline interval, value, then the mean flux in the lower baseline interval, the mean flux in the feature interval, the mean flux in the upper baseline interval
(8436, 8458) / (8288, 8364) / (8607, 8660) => 1.0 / 17.3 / 16.4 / 17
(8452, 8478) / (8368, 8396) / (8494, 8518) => -0.5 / 16.7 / 16.6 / 16.1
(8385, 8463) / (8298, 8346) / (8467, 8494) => -0.2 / 17.4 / 16.9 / 16.5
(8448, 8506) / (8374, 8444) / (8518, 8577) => 0.2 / 16.8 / 16.4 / 16.2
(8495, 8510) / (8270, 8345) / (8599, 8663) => 1.1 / 17.5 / 15.9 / 16.9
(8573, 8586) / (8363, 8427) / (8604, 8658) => 0.1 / 17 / 16.8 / 17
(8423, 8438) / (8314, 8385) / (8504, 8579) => 0.2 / 17.1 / 16.6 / 16.3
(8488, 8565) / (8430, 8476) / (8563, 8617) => 3.2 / 16.6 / 16.1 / 16.9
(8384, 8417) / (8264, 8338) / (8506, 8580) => 0.2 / 17.6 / 16.9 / 16.3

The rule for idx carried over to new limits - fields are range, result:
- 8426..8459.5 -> 16.6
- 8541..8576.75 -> 16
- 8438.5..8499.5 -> 16.6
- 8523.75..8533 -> 16.6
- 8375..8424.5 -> 17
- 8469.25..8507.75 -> 16.3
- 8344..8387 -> 16.9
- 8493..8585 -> 16.2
